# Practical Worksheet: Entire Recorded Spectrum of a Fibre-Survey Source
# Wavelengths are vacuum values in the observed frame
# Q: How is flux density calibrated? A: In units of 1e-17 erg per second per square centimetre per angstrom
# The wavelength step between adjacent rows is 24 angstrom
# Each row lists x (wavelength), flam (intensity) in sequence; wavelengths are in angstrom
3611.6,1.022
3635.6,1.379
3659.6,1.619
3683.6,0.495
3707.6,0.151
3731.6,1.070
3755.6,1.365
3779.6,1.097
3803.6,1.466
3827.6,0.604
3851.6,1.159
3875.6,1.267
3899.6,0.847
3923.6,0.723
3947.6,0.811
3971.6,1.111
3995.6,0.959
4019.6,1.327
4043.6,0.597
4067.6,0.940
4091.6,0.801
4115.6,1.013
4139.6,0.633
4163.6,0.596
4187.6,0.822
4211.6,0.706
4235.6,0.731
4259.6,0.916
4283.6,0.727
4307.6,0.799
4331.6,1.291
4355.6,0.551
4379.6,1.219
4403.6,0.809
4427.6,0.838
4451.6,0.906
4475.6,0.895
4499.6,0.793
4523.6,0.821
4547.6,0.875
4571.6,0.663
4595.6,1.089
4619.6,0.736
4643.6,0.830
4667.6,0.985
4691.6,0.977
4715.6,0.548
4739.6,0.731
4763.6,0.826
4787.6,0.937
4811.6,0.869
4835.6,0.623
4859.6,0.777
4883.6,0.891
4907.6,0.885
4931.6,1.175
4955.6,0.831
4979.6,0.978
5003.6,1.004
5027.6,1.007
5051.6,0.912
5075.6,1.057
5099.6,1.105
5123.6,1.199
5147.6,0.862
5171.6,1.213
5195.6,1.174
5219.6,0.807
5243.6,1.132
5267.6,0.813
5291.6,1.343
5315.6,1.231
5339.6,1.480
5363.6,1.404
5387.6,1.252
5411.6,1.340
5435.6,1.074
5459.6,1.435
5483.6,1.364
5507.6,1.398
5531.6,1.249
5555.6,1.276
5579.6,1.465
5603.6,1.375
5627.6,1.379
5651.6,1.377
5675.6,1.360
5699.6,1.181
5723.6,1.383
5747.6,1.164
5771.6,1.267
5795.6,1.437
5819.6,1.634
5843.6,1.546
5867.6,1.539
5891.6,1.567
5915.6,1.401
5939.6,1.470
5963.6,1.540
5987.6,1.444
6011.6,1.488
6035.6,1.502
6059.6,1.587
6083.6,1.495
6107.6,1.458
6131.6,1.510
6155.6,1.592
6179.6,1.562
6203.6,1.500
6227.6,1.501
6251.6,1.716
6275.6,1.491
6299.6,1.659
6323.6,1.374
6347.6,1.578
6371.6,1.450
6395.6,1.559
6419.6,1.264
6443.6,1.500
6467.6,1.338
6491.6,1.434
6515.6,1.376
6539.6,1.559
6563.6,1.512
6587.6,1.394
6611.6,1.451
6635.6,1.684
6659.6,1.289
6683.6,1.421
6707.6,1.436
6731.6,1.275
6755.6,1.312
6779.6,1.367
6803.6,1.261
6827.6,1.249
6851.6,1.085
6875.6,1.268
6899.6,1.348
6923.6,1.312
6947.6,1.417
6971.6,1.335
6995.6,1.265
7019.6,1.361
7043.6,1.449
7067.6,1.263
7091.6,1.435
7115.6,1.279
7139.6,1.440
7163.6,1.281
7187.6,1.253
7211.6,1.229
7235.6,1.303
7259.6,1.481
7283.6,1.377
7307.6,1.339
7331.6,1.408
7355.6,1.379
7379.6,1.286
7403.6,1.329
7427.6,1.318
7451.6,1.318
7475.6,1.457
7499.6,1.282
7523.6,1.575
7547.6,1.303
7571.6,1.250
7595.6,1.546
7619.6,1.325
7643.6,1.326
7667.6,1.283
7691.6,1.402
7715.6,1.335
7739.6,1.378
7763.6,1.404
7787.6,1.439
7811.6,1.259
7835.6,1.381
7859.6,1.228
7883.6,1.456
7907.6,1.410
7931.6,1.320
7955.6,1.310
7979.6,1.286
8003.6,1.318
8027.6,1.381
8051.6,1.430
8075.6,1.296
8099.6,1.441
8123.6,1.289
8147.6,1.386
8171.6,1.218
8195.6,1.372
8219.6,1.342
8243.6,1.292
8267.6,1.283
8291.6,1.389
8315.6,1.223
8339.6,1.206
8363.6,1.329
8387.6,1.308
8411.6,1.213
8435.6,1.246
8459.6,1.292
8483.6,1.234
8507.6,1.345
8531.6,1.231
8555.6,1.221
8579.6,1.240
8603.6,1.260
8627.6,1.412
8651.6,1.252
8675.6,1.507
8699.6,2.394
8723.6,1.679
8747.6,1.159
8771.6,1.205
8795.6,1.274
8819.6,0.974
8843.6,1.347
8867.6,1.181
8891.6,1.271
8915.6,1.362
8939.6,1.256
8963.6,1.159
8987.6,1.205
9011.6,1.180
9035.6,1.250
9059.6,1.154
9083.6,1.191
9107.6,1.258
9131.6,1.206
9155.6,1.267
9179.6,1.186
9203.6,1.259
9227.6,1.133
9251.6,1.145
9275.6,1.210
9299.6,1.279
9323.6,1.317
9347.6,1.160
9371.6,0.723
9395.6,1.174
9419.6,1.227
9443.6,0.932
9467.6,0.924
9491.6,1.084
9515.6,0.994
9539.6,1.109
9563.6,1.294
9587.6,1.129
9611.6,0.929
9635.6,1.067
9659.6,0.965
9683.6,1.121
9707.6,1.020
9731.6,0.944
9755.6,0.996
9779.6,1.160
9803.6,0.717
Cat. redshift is 0.325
